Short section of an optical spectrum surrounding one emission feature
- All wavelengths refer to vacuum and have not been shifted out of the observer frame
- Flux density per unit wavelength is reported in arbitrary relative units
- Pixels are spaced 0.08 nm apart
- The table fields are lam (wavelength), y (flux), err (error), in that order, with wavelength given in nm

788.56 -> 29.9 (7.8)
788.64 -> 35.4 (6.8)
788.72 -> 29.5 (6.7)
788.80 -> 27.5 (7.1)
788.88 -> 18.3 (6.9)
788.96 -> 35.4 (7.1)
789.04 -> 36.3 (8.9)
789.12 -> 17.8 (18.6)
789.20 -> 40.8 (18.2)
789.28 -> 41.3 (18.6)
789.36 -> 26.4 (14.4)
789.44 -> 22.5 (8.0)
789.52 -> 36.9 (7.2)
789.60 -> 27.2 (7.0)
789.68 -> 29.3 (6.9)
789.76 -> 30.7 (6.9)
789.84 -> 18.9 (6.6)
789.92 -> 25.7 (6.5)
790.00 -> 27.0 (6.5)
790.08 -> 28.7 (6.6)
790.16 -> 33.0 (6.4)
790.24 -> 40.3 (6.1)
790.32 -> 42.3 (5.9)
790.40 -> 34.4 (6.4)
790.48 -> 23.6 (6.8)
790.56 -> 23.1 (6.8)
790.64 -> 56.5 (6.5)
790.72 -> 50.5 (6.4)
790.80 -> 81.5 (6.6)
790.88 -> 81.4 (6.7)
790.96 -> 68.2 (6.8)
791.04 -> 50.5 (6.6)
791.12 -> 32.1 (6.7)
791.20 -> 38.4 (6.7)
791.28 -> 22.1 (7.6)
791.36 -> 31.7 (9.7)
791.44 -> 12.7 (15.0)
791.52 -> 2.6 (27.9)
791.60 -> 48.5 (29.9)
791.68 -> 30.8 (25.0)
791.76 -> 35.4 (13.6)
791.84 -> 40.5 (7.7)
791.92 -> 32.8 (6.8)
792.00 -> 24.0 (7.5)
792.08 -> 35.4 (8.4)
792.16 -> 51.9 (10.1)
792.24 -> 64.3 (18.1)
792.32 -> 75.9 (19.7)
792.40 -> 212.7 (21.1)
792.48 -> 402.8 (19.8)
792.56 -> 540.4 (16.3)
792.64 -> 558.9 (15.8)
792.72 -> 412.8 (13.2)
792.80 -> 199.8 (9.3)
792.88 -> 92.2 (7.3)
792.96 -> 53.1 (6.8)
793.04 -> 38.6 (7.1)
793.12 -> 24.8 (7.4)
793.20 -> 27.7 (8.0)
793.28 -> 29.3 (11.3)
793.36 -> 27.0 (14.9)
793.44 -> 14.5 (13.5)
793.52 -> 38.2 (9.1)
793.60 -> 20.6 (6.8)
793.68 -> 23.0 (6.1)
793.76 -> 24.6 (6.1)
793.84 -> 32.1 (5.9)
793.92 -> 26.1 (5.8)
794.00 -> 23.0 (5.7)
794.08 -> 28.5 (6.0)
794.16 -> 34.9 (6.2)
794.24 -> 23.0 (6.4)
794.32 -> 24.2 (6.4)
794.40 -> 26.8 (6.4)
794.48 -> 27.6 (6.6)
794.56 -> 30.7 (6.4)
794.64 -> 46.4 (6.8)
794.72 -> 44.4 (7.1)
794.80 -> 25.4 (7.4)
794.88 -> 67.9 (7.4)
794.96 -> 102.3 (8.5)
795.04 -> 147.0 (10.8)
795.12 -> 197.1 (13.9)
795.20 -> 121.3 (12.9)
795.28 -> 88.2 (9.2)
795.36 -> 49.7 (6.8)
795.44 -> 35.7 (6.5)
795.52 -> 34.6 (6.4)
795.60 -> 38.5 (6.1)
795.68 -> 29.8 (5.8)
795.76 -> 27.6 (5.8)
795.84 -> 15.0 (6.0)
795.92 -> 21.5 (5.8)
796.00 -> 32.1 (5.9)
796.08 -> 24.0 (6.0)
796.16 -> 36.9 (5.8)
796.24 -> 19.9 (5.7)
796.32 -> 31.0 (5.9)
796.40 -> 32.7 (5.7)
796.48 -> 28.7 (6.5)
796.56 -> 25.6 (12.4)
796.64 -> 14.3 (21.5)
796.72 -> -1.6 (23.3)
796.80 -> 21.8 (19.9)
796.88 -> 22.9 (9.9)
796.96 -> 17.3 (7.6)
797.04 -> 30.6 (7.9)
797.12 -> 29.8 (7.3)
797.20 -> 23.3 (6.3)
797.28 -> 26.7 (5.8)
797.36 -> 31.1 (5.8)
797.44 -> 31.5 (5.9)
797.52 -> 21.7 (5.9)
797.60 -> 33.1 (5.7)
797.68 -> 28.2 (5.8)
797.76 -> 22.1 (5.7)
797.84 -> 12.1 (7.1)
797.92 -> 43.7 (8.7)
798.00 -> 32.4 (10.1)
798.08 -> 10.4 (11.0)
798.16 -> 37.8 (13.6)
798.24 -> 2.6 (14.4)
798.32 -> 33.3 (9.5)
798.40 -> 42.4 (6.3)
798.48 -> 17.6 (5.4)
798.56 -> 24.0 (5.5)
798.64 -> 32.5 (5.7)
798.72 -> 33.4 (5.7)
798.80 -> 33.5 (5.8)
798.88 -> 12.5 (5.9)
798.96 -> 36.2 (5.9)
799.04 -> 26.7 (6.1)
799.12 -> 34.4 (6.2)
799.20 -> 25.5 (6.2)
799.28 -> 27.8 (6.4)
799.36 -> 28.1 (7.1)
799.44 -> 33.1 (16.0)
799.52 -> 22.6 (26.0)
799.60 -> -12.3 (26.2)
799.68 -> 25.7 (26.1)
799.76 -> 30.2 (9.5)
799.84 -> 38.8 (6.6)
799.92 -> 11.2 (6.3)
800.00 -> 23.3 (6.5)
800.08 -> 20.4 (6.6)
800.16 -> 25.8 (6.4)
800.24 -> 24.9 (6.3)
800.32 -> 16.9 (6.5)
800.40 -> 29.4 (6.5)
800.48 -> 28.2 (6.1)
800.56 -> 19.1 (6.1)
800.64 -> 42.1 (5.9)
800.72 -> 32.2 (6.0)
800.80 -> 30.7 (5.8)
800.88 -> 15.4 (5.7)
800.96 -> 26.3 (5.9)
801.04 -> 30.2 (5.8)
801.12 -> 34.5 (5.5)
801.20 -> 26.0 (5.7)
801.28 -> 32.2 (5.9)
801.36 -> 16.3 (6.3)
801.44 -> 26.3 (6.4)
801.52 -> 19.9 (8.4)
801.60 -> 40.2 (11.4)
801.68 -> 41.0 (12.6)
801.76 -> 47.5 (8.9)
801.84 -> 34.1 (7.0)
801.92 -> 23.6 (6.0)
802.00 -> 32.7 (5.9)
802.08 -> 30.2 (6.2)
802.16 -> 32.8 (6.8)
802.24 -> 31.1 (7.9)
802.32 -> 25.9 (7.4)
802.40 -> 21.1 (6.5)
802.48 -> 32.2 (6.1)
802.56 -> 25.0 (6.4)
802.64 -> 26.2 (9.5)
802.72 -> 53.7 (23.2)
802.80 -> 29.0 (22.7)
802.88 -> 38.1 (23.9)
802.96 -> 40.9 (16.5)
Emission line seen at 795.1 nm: [N II]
